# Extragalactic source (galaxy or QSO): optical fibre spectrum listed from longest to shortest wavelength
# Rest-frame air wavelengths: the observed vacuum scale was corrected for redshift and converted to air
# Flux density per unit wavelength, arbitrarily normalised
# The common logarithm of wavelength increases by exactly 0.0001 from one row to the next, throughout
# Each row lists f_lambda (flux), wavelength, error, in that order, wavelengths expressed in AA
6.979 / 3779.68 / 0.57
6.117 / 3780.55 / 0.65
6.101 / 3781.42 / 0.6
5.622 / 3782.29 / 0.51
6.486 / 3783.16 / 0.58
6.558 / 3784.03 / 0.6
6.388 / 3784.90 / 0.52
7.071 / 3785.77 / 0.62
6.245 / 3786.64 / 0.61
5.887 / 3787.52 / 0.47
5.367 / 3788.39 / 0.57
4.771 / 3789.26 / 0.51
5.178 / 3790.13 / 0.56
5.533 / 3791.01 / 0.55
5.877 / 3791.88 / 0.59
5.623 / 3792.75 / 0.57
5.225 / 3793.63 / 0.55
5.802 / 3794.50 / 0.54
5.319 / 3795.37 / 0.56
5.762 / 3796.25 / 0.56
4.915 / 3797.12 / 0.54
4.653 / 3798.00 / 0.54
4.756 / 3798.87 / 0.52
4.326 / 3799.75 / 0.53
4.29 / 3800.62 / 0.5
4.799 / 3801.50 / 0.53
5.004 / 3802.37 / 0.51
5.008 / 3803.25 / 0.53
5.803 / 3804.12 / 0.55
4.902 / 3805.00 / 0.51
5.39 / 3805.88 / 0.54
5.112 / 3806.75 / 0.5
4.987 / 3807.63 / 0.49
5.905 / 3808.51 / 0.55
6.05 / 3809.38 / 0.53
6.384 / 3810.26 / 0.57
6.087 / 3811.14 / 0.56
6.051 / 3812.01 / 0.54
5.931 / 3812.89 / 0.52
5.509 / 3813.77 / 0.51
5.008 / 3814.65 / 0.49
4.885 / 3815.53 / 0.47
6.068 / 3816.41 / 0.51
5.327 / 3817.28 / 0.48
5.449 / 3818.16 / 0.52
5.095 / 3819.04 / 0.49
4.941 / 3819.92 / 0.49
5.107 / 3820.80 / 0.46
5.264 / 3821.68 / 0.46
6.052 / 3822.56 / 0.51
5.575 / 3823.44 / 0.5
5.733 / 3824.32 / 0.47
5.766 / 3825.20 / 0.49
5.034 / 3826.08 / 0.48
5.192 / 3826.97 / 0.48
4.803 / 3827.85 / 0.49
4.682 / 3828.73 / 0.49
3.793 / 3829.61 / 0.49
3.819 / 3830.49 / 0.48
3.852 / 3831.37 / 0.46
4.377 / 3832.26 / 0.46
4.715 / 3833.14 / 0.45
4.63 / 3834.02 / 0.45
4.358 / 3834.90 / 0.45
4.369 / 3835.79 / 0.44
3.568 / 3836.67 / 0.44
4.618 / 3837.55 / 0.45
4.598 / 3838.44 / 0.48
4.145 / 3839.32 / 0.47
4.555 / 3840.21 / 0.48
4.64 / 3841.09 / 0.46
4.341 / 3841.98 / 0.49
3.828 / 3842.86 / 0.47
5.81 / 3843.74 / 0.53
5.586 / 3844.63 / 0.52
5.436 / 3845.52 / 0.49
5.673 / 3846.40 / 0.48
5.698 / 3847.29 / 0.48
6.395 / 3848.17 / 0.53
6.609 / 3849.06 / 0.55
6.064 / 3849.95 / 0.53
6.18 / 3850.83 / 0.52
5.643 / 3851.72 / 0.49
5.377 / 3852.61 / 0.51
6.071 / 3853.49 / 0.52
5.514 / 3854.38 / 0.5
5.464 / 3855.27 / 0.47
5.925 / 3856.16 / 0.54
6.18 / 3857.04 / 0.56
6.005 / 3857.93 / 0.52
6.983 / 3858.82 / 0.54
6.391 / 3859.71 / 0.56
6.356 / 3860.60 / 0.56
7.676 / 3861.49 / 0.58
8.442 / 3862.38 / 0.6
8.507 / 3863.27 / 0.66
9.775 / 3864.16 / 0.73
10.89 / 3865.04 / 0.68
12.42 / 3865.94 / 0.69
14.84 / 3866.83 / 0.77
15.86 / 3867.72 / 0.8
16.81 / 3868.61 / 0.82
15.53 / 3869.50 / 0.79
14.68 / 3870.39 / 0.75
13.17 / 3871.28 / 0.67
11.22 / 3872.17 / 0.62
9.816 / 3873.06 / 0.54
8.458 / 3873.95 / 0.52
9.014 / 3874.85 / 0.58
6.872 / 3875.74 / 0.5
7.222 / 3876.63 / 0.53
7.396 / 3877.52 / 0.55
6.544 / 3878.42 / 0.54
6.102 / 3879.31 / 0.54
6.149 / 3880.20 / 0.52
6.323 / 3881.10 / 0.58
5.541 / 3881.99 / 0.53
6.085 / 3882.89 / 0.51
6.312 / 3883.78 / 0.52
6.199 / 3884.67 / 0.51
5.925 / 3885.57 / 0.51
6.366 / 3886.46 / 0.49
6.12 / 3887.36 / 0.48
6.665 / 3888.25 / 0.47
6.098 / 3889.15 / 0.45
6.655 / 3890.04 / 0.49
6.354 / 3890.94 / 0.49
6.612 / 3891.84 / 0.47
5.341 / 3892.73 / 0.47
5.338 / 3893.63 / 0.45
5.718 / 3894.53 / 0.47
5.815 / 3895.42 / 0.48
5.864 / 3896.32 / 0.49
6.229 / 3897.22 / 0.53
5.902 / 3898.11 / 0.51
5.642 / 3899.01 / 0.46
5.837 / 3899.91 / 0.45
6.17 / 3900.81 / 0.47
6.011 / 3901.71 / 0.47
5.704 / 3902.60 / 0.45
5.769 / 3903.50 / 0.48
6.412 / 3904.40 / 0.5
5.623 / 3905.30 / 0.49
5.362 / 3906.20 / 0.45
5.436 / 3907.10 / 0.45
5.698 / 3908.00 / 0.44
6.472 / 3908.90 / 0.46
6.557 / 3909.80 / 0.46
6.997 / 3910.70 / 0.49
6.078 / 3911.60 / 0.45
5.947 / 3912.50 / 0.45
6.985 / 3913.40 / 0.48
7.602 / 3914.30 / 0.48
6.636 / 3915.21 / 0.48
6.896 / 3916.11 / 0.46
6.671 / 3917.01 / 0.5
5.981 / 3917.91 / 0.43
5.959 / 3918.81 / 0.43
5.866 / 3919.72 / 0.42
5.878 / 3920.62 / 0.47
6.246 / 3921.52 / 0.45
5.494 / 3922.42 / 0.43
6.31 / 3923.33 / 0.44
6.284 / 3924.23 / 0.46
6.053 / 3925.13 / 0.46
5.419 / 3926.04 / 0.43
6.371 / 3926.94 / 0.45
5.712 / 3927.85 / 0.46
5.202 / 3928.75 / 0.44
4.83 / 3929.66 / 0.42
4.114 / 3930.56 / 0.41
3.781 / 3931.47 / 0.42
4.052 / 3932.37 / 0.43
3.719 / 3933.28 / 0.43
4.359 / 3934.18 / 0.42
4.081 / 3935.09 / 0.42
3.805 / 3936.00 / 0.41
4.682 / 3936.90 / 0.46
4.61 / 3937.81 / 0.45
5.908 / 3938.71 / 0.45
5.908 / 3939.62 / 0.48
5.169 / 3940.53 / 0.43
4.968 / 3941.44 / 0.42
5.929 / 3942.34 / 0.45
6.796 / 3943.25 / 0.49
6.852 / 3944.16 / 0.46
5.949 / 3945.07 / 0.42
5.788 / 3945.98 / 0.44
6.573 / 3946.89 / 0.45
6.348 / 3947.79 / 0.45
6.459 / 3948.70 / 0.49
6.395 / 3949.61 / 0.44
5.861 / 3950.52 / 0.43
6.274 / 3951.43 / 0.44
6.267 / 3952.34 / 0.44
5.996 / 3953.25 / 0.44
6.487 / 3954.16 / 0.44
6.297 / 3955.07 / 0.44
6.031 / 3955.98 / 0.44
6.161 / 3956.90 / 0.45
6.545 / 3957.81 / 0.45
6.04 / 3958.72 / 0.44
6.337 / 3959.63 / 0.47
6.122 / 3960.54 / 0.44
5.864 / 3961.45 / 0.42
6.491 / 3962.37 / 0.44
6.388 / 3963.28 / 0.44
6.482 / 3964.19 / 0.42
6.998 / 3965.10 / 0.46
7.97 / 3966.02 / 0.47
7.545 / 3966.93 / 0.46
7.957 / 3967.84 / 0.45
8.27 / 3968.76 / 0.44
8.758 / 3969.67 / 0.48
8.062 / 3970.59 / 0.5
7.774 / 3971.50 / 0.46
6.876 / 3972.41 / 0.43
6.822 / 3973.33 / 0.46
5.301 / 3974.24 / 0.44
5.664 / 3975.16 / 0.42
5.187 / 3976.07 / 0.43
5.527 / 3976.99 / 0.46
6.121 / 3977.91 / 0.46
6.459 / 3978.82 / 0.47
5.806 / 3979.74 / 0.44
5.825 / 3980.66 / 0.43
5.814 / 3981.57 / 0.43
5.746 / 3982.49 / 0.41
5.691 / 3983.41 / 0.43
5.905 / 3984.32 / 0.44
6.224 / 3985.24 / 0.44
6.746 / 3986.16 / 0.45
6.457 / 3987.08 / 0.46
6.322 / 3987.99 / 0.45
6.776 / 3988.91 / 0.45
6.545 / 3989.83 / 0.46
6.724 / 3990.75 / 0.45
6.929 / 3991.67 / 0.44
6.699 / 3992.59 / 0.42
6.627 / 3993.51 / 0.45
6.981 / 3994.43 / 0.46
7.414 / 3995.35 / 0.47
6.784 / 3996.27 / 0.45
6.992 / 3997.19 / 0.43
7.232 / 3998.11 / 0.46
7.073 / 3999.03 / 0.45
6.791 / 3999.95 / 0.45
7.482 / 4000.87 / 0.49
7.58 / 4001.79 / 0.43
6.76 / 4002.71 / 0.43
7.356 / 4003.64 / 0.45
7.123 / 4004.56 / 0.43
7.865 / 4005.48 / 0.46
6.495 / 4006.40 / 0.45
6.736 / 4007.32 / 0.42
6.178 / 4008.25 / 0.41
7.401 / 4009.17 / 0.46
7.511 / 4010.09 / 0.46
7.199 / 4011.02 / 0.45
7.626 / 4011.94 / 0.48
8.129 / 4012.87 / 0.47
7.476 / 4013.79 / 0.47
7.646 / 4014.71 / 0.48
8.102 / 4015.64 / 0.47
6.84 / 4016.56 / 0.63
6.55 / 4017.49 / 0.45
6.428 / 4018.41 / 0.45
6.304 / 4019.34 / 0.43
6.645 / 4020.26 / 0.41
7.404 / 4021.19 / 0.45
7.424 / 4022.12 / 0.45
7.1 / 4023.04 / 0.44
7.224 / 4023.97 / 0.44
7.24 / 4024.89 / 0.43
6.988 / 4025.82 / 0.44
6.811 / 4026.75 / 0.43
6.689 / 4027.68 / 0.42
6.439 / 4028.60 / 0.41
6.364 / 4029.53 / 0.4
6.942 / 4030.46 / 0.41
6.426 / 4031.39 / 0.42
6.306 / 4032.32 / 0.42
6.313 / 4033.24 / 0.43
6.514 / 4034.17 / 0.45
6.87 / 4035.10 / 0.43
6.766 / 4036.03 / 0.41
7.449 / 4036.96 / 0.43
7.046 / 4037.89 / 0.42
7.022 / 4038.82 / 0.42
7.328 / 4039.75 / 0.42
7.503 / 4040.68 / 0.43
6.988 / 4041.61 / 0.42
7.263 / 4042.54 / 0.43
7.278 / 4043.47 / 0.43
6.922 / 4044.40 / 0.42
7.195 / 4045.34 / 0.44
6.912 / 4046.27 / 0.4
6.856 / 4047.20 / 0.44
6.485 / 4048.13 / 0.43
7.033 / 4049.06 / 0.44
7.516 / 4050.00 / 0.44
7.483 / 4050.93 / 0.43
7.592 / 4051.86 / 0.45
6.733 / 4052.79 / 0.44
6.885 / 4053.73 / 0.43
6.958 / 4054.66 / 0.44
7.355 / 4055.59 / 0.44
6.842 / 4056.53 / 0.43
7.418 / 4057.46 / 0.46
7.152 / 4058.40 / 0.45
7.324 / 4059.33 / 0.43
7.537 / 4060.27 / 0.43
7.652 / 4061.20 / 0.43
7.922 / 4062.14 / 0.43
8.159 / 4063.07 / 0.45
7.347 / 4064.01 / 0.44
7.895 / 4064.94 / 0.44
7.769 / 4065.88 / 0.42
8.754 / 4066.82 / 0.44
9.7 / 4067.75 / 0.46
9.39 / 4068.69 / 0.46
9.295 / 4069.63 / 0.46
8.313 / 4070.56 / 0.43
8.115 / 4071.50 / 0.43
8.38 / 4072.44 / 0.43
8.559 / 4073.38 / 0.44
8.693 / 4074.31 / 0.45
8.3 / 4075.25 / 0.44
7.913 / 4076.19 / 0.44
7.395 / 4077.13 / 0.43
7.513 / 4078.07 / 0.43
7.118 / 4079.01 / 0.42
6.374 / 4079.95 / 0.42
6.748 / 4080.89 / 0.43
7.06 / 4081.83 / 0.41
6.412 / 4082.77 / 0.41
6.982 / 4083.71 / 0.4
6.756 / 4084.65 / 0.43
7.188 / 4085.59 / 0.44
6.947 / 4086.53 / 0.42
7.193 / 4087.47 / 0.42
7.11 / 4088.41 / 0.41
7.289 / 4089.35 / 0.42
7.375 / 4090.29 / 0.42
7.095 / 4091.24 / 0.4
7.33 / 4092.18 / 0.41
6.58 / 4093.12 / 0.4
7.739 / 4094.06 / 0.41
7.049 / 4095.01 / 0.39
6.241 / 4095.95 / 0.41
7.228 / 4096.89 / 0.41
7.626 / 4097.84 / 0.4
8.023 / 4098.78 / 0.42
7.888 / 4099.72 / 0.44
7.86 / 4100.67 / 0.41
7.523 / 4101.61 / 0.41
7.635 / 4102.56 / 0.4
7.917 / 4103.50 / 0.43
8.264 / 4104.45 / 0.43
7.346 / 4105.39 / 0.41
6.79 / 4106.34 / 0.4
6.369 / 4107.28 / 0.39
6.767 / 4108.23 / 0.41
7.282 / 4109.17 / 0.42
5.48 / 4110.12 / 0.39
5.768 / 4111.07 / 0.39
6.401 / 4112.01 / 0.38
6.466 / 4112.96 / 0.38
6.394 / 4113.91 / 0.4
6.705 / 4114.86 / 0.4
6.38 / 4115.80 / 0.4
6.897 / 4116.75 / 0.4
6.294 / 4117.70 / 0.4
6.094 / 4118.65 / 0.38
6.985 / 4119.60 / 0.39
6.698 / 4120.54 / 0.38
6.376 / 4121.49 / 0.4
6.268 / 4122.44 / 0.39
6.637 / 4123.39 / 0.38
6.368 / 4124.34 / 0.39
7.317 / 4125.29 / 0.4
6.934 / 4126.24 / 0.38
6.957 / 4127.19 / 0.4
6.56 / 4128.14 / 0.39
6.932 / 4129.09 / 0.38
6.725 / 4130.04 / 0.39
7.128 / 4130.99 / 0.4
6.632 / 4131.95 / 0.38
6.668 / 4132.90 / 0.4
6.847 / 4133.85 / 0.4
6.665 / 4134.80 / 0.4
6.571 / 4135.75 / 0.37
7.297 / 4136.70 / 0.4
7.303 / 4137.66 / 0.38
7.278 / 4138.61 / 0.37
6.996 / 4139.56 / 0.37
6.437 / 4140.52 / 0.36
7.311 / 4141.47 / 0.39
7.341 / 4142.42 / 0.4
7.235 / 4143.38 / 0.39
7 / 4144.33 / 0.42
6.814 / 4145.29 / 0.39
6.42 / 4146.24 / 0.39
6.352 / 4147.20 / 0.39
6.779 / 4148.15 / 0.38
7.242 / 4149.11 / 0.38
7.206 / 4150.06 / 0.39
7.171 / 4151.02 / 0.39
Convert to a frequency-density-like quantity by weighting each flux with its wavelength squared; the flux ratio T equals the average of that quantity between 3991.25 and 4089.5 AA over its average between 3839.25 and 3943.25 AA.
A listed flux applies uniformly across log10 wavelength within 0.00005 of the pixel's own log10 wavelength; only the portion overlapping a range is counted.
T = 1.19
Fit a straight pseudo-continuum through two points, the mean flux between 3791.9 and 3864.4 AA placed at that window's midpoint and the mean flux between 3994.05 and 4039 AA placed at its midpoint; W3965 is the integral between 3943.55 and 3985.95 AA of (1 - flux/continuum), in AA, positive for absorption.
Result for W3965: 0.9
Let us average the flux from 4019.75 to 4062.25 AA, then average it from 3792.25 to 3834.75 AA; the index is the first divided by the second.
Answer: 1.4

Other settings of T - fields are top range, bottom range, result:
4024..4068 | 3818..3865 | 1.44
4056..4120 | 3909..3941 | 1.42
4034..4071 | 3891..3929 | 1.32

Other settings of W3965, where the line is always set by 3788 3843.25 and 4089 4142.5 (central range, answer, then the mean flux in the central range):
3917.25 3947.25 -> 1.9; 5.42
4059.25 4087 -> -4.7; 7.79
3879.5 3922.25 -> -4.1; 6.13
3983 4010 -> -2.8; 6.84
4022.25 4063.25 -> -3.7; 7.06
